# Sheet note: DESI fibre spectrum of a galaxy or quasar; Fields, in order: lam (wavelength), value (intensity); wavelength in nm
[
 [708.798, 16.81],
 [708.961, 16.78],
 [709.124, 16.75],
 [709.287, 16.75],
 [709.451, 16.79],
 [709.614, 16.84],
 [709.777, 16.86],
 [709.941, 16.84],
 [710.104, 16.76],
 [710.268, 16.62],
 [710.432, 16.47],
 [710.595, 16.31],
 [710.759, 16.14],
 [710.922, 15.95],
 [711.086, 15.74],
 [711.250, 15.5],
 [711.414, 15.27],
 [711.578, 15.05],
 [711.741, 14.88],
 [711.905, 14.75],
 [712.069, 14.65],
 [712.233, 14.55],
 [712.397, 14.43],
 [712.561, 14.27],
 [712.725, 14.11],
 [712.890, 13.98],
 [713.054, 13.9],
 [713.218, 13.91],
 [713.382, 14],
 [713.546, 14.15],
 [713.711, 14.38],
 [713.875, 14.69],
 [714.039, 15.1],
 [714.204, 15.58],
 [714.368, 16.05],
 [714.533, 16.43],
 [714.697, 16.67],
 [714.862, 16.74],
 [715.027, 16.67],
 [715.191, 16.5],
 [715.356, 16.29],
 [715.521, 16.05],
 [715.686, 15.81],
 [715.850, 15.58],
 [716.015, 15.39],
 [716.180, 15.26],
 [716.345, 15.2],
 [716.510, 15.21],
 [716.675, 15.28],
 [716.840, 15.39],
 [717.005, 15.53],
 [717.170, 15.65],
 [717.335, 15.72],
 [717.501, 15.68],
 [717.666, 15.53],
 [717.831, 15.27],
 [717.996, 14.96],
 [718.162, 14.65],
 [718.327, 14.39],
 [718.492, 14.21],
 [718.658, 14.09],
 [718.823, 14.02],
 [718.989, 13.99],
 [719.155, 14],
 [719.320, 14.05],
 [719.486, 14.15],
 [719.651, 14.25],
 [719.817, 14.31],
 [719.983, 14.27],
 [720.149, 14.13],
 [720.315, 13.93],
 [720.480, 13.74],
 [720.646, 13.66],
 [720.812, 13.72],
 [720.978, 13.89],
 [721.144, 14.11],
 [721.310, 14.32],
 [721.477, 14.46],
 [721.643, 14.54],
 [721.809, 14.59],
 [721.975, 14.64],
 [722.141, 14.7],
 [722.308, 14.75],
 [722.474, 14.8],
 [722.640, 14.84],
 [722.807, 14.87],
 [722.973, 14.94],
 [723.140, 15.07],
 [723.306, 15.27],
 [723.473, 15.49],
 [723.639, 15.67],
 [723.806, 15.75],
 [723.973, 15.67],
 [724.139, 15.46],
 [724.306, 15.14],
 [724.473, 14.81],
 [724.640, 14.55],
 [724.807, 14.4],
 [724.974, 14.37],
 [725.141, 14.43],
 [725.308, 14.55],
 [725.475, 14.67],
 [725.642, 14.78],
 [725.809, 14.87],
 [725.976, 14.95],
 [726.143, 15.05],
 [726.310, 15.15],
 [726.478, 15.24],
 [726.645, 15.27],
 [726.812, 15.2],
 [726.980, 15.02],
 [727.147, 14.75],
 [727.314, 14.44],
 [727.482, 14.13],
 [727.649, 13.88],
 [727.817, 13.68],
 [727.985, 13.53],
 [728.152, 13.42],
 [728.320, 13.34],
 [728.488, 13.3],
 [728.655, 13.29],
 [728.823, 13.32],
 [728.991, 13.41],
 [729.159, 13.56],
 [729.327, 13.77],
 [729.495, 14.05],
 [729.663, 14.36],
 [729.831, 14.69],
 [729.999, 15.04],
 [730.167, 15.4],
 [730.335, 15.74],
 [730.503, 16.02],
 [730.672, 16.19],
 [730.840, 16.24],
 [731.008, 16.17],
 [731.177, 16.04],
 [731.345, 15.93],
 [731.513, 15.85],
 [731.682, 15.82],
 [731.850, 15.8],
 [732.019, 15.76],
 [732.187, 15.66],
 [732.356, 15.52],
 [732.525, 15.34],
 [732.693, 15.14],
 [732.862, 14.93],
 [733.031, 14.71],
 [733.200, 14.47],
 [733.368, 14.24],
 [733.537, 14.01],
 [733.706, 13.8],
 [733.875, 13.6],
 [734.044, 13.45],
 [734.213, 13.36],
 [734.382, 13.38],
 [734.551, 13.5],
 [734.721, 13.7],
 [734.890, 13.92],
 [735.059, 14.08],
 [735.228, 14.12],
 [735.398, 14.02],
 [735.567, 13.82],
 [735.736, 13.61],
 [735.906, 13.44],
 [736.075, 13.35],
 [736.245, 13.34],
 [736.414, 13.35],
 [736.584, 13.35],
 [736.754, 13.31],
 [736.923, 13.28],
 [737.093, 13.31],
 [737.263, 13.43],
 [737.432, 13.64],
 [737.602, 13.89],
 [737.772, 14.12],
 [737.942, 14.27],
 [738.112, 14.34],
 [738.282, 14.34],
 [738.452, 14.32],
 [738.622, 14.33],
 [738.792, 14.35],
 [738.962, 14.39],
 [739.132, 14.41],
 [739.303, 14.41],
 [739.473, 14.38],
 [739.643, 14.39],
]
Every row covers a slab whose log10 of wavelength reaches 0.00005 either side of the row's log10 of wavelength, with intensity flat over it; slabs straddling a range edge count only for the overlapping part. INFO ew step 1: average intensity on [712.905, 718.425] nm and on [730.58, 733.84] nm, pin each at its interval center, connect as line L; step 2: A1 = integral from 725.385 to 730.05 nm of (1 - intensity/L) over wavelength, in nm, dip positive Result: 0.32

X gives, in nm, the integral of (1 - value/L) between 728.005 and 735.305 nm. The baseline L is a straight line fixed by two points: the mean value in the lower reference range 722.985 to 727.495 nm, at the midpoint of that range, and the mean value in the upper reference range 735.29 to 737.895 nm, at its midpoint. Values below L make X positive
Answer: -0.21 nm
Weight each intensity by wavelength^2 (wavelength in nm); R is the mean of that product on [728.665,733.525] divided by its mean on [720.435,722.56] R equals 1.1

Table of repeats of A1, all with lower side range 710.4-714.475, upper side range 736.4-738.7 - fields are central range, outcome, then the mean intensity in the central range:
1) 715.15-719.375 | -0.117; 15.1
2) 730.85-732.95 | -0.240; 15.7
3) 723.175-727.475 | -0.185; 15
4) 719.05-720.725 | 0.064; 14.1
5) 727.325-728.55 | 0.050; 13.7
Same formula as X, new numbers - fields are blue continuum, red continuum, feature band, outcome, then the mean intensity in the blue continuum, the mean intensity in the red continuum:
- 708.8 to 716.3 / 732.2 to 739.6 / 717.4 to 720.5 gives 0.15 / 15.6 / 14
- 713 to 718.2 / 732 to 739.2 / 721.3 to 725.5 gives 0.00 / 15.4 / 14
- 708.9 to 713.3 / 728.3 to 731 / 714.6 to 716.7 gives -0.08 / 15.6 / 14.6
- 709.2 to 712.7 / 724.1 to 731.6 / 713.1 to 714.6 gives 0.07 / 15.8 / 14.7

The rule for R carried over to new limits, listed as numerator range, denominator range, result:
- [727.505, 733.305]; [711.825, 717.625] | 1.01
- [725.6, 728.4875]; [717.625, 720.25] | 1.03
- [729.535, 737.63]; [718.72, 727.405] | 1.02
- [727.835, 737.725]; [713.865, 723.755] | 0.99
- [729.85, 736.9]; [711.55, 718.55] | 1.01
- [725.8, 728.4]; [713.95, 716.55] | 0.94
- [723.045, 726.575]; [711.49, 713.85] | 1.08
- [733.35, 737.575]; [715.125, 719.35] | 0.94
